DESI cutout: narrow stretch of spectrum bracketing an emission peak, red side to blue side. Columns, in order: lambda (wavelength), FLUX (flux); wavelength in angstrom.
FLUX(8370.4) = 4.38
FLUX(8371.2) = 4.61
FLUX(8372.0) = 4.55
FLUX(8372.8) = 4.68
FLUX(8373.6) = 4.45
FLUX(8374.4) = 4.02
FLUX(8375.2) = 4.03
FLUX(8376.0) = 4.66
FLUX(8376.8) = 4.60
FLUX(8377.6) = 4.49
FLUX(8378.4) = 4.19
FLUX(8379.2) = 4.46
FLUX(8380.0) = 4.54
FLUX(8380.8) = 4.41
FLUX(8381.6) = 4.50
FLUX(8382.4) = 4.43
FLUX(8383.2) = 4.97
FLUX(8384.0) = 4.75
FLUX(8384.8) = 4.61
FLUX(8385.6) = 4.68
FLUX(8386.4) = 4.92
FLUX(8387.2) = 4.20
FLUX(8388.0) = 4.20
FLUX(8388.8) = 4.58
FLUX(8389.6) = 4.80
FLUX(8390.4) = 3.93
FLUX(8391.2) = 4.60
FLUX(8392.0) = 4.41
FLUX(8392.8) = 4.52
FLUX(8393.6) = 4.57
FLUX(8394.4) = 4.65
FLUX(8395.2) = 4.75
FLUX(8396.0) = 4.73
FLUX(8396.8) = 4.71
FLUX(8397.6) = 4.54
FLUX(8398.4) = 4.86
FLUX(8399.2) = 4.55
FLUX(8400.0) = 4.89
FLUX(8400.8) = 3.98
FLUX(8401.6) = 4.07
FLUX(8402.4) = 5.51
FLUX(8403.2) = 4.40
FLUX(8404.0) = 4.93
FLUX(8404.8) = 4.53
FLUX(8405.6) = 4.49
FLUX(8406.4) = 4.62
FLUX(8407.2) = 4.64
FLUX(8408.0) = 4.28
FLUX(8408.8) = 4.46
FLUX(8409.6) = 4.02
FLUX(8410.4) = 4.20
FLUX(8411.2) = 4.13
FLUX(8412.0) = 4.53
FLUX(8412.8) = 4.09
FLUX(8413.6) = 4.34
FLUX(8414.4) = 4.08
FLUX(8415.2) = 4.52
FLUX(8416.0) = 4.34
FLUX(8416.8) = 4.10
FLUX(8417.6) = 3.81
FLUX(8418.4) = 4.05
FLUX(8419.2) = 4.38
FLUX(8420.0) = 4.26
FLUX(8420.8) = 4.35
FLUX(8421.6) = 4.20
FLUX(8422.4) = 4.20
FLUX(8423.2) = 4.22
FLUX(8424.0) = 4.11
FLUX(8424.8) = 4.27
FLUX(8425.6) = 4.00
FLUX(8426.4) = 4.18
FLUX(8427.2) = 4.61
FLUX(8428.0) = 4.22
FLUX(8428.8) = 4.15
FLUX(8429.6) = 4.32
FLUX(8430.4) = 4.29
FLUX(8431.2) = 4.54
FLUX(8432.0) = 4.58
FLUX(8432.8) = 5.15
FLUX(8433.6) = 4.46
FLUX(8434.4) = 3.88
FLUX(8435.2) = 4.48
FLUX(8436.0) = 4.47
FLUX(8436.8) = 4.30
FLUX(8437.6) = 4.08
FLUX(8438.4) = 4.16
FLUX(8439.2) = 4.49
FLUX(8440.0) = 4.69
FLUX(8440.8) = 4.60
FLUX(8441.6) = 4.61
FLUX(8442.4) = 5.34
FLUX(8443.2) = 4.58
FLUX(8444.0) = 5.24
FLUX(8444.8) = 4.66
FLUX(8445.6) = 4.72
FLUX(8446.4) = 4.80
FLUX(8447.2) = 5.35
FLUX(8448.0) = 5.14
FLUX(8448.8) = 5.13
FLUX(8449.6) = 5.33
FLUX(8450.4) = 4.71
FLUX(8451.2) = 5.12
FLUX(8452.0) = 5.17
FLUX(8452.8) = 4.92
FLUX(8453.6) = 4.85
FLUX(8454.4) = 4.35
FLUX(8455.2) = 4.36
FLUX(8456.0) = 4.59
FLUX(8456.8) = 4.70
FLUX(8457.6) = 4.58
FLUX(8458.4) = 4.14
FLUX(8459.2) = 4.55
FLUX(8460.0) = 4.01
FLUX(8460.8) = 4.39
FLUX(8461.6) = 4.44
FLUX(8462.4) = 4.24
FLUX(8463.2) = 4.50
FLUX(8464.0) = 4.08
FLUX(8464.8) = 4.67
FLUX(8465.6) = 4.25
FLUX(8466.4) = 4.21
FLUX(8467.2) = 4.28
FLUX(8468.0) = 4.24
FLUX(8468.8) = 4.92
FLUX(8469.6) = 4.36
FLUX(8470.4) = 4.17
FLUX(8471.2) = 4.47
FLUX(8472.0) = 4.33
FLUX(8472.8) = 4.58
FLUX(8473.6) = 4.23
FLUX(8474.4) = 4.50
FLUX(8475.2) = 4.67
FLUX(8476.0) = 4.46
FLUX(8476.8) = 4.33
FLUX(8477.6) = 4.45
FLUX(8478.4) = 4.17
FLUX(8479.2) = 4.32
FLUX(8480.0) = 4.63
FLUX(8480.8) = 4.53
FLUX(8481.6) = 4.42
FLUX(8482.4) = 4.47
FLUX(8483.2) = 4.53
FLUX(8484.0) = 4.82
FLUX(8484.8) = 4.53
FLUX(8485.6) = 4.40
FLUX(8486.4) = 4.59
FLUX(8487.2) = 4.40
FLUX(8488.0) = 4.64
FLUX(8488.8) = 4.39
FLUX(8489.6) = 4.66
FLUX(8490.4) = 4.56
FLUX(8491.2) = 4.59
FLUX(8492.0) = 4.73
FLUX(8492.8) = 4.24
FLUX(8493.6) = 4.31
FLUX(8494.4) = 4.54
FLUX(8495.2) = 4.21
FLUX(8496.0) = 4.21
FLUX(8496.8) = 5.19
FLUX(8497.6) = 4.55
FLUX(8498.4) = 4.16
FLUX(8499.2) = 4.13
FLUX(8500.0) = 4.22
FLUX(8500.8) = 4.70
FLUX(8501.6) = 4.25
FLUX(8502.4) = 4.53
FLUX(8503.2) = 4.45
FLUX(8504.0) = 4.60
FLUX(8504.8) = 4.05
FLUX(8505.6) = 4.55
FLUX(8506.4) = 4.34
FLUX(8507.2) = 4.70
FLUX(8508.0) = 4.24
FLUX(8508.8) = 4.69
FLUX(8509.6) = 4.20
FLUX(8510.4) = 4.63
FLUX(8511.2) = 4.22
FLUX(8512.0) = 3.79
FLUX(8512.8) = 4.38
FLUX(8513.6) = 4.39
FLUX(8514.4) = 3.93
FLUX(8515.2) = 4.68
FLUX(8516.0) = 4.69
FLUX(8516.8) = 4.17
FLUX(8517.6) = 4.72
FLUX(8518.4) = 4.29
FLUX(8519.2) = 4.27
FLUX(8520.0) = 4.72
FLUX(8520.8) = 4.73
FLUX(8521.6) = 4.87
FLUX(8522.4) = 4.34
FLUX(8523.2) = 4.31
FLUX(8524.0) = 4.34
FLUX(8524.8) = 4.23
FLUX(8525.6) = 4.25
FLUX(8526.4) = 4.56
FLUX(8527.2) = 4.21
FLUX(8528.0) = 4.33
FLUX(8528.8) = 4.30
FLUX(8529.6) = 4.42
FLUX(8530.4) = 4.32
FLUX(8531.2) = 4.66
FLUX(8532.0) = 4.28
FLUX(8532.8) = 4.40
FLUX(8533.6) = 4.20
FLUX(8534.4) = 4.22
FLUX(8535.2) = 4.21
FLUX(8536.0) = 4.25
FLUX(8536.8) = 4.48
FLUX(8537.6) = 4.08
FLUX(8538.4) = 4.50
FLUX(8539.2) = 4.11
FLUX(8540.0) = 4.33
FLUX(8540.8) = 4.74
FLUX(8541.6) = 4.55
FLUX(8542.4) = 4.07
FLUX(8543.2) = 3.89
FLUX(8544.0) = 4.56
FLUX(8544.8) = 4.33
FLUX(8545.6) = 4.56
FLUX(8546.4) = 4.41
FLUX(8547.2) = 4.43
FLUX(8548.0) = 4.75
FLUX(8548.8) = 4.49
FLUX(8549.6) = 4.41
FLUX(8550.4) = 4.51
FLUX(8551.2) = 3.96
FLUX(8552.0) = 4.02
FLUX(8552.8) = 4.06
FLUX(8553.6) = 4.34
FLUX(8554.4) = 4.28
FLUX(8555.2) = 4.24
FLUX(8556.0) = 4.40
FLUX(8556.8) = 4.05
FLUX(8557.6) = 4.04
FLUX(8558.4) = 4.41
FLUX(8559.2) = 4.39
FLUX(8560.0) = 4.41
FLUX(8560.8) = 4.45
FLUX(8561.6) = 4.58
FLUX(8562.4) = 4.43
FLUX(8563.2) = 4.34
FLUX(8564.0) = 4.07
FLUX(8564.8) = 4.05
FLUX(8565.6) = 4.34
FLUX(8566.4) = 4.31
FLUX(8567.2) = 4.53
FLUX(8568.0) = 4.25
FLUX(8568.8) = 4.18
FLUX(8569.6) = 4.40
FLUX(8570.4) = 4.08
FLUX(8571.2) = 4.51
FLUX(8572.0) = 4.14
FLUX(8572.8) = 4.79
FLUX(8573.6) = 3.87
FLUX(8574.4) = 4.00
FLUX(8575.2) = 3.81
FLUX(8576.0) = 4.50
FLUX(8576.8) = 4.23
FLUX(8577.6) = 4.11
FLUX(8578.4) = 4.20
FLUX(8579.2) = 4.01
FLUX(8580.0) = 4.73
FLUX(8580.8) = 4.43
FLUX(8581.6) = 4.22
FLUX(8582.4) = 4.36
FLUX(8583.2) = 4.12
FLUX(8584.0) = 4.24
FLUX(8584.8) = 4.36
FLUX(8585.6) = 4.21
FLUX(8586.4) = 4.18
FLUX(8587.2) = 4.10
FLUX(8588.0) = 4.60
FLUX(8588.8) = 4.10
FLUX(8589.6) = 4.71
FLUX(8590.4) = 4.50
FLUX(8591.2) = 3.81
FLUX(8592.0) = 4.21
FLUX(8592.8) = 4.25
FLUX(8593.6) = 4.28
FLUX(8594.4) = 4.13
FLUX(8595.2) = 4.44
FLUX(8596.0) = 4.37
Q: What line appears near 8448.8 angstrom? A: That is [N II]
